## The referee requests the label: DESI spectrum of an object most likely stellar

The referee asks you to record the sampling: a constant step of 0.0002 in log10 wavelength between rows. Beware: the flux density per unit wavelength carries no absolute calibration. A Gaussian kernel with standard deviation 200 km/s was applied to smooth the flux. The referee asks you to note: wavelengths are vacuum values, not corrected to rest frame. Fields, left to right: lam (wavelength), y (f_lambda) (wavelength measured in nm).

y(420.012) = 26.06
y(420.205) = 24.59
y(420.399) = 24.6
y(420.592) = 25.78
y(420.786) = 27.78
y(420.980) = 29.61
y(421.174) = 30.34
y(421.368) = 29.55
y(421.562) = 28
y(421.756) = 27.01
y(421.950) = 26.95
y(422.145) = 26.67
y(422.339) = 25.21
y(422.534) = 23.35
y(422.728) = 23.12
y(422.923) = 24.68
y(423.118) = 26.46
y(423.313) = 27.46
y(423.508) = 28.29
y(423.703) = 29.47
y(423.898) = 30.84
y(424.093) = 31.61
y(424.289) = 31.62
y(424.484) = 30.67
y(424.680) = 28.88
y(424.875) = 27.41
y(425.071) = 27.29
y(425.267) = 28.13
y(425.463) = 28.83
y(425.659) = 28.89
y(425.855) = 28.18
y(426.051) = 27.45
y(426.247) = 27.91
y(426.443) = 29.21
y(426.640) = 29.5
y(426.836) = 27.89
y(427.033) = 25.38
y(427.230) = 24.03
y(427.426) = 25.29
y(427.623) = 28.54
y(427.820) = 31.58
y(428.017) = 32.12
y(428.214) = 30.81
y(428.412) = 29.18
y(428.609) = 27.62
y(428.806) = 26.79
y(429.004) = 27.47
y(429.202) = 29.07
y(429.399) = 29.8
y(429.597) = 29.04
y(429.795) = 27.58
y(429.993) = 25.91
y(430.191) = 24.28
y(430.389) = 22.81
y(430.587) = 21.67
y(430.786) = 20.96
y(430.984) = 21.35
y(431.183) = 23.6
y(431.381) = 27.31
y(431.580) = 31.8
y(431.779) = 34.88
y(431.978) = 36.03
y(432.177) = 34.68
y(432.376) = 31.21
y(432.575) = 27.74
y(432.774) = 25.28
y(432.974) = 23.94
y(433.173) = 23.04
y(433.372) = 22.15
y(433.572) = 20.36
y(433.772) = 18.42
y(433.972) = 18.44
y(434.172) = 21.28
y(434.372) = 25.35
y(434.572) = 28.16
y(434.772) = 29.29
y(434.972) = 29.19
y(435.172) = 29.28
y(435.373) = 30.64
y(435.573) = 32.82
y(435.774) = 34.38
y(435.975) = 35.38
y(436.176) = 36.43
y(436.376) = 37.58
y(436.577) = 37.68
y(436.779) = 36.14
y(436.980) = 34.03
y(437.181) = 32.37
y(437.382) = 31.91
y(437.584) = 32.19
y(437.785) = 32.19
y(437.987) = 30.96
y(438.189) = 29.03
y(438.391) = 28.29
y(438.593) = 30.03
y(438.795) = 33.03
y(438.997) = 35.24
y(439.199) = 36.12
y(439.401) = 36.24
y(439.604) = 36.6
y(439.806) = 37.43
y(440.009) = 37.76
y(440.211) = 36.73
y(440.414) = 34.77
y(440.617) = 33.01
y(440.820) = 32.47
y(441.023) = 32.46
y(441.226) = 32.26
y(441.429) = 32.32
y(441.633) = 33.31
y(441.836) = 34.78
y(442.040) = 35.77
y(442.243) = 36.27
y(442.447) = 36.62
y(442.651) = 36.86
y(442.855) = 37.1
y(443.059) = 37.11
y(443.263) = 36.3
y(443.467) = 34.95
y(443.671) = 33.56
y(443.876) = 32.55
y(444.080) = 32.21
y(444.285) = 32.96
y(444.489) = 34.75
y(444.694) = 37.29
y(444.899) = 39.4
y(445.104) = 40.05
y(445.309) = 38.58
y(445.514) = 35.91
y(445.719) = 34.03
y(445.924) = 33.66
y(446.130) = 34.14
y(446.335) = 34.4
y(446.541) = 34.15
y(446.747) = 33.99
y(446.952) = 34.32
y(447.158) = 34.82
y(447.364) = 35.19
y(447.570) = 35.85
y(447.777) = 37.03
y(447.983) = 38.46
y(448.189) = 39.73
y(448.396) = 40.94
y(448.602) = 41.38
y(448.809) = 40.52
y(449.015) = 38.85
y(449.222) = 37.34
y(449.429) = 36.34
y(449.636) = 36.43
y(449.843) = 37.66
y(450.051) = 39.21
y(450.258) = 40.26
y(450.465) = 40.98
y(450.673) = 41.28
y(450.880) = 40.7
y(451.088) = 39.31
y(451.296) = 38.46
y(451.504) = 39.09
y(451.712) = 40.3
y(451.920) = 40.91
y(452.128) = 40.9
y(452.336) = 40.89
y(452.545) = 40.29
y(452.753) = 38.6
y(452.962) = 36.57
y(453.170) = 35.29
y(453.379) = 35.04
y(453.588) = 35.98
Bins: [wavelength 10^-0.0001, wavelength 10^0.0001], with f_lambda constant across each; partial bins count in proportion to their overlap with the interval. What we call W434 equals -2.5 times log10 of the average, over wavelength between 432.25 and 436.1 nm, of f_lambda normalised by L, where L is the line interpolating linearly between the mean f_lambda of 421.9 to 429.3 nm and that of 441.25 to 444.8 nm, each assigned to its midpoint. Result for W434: 0.175 mag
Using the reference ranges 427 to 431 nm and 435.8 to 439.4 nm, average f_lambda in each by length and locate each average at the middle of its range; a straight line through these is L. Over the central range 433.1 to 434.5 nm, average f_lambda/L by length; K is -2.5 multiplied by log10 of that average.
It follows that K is 0.39 mag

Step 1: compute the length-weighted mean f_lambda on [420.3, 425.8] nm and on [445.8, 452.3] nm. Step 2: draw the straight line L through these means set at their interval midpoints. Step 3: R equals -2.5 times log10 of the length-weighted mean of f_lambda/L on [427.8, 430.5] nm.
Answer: 0.08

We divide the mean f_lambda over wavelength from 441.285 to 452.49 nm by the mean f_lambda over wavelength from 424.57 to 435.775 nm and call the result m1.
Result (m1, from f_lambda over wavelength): 1.4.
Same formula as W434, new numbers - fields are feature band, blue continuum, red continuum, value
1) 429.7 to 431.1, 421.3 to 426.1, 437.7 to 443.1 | 0.279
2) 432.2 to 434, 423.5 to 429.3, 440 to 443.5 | 0.288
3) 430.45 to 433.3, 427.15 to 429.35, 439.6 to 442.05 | 0.111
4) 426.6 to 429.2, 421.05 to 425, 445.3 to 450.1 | 0.055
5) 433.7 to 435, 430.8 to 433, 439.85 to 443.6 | 0.248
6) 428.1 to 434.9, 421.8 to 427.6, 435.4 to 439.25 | 0.162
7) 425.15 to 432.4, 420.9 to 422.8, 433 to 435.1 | -0.118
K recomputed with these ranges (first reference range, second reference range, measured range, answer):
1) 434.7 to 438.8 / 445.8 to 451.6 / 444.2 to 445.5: -0.03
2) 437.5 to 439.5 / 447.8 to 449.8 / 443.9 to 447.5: 0.05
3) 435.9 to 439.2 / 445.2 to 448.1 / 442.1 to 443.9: -0.04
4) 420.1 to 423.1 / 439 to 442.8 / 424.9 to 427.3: 0.03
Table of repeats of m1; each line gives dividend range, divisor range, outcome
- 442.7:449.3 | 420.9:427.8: 1.30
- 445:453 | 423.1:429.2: 1.33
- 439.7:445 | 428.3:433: 1.27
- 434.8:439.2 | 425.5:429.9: 1.16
